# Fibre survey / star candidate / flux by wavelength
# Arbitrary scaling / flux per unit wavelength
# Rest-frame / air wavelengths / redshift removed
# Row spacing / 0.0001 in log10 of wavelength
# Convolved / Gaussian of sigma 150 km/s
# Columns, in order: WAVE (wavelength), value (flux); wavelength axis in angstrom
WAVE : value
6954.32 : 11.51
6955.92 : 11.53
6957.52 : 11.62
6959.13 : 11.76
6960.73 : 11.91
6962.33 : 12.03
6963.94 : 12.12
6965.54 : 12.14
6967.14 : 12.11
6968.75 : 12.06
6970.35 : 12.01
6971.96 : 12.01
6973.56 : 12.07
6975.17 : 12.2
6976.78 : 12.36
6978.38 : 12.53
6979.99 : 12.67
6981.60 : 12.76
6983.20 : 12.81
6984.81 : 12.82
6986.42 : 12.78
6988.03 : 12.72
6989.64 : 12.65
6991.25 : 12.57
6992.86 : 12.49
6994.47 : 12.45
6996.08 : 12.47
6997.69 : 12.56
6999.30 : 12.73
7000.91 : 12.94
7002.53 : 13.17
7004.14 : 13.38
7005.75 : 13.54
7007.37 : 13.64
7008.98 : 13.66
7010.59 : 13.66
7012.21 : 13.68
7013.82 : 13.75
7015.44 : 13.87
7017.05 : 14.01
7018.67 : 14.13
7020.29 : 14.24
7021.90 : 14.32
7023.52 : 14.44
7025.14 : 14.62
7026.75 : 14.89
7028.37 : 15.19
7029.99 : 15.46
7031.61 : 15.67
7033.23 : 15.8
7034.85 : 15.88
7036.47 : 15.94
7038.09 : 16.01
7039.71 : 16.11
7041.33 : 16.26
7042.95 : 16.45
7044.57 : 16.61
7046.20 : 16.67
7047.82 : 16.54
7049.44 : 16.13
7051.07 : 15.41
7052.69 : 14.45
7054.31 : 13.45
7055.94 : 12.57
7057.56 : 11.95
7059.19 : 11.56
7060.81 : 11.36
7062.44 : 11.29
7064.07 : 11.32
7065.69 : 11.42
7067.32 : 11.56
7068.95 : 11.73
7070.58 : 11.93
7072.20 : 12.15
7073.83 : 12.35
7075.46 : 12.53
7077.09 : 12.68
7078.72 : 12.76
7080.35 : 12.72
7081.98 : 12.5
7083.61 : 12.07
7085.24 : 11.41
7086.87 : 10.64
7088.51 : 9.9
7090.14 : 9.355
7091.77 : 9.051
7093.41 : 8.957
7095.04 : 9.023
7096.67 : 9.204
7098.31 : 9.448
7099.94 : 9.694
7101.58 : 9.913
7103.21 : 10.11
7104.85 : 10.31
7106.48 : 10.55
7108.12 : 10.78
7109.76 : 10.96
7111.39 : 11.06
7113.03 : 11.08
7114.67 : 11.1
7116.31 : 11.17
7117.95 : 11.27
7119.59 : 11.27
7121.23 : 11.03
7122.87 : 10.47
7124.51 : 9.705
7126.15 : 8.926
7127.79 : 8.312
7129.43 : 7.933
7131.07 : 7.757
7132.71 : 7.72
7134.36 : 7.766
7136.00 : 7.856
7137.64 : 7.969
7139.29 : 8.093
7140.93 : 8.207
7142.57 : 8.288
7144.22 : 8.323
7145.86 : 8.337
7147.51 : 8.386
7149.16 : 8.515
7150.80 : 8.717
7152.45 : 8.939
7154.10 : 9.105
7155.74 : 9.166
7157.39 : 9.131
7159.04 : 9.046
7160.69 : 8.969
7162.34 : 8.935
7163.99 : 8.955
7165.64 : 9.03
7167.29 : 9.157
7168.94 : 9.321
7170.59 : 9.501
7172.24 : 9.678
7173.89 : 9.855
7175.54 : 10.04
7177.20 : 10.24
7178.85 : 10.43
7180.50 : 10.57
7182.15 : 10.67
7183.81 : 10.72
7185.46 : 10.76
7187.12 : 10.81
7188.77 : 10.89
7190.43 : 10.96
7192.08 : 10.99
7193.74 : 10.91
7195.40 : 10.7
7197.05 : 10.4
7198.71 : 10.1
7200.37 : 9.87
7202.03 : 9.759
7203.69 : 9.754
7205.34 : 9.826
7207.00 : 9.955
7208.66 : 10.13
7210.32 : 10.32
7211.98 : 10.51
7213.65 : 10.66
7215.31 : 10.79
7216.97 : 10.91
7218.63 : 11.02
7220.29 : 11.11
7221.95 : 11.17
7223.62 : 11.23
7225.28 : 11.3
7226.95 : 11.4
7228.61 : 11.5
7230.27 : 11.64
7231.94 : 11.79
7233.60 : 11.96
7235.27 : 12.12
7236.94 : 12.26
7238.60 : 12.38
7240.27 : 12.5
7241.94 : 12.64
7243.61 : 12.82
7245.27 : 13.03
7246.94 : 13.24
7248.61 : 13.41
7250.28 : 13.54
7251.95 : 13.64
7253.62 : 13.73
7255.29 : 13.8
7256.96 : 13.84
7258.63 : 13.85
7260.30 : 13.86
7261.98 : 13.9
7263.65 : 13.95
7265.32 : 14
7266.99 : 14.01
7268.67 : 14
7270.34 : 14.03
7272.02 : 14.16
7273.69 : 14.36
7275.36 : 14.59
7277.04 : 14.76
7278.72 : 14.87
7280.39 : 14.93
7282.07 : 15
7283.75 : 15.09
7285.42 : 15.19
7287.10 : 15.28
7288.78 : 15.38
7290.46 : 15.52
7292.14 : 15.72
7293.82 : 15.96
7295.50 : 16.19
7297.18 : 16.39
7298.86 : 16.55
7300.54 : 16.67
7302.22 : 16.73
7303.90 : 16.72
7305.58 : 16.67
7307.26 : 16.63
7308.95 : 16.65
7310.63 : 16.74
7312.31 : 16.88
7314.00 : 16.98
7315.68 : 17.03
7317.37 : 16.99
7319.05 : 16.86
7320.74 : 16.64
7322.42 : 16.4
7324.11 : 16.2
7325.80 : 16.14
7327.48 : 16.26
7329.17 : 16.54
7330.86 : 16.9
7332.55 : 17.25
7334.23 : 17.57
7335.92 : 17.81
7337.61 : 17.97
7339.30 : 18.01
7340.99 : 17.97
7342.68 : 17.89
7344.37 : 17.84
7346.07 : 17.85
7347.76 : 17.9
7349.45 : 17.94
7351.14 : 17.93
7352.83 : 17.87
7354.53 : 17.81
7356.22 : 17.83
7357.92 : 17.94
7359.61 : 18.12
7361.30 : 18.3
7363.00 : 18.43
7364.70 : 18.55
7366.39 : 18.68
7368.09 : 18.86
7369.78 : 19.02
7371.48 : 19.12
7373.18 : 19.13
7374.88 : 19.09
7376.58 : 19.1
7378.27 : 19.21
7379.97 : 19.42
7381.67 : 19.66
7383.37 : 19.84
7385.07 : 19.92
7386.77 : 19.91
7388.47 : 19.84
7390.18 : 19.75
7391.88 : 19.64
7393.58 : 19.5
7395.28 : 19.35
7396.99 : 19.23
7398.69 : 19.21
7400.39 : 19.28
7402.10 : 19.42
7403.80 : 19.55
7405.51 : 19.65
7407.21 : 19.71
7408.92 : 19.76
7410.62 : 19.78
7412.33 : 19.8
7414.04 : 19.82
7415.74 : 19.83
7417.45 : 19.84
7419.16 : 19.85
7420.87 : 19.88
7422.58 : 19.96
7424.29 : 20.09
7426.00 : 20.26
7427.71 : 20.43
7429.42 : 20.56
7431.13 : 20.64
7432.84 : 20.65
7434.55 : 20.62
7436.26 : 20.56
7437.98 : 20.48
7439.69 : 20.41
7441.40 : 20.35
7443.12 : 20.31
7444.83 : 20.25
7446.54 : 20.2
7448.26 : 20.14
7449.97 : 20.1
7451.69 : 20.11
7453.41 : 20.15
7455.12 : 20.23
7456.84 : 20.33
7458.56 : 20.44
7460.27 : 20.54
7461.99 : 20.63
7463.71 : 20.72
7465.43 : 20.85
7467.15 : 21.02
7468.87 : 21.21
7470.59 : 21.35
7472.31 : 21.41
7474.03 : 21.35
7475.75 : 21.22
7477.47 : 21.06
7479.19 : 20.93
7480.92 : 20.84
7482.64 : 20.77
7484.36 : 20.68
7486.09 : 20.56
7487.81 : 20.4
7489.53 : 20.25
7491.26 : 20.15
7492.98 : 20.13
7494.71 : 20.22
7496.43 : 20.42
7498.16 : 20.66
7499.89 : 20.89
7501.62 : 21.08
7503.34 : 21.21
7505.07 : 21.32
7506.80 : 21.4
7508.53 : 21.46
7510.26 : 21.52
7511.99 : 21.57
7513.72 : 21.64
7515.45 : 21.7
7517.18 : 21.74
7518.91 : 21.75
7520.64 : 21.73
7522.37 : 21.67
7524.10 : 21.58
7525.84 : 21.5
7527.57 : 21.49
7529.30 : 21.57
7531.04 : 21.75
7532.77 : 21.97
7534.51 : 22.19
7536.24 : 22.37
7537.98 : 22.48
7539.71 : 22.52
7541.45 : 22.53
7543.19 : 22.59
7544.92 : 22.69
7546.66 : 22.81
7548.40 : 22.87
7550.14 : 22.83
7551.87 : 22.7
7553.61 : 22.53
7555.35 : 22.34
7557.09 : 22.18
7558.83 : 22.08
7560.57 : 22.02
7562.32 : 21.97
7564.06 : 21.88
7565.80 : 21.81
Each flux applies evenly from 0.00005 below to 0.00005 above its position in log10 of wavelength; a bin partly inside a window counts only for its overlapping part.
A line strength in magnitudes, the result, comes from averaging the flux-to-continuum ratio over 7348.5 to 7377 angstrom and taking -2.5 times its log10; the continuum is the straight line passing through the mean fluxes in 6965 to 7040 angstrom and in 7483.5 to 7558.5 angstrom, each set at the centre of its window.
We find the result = 0.04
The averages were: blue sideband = 13.5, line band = 18.4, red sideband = 21.6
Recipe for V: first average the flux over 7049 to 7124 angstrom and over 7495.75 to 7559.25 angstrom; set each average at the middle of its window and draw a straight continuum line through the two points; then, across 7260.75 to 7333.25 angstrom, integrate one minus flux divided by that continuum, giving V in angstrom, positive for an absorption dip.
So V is 2.8 angstrom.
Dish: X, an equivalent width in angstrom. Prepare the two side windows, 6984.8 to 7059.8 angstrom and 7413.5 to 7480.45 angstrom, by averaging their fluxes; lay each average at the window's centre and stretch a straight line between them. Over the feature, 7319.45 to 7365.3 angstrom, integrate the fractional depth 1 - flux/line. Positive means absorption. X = 3.4 angstrom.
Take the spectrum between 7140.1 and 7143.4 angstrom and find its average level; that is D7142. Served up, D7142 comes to 8.26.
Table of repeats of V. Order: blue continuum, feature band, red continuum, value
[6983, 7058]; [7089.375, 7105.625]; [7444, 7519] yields 6.2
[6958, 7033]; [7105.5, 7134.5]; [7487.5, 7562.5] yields 9.9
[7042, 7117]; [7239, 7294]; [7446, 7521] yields 6.4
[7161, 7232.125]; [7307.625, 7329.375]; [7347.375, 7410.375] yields -0.6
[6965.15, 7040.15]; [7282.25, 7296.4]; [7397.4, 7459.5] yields 1.9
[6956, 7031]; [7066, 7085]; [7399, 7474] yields 2.8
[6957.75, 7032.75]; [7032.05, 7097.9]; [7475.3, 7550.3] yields 6.1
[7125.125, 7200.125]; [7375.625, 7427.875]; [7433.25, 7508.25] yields -4.5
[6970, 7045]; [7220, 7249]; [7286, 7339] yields 6.9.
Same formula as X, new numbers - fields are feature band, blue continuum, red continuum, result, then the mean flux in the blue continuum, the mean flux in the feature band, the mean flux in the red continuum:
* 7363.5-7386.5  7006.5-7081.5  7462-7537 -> 0.0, 14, 19.2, 21.2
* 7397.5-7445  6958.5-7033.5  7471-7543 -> -0.2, 13.2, 20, 21.3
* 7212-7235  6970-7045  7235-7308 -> 5.0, 13.8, 11.3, 14.5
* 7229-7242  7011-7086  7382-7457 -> 3.7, 13.9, 12.1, 20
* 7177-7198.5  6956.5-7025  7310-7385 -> 6.8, 12.9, 10.7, 17.9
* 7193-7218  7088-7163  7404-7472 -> 3.8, 9.34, 10.3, 20.3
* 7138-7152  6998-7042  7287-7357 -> 6.4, 14.5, 8.36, 16.9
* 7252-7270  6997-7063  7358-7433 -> 3.8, 14.4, 13.9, 19.5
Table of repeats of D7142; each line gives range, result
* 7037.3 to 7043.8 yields 16.2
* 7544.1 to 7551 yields 22.8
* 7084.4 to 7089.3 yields 10.7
